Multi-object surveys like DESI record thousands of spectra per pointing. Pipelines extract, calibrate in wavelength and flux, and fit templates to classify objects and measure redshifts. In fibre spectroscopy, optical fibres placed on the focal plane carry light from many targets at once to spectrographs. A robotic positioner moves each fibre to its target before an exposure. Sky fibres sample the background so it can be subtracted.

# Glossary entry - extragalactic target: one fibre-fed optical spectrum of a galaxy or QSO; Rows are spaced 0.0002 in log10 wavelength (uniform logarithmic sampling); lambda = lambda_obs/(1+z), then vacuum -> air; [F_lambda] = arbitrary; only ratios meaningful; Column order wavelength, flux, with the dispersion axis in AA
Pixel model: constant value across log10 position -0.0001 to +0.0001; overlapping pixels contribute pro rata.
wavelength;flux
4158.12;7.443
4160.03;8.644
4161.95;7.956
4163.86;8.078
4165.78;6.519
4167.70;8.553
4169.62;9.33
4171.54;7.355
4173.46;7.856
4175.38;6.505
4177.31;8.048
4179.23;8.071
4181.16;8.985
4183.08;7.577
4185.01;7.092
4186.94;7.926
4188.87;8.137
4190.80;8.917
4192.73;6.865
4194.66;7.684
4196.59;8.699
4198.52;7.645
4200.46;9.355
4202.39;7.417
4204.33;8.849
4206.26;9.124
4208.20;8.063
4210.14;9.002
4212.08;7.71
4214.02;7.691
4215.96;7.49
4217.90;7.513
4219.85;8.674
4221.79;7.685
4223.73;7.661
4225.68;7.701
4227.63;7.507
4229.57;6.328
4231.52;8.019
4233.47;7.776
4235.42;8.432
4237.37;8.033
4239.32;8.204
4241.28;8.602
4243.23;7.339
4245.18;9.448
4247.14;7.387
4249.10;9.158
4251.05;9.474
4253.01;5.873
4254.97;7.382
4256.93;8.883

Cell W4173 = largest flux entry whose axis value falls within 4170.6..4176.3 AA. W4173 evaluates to 7.856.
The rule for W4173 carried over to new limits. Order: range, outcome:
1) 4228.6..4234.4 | 8.019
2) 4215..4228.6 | 8.674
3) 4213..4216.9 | 7.691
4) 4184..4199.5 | 8.917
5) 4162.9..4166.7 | 8.078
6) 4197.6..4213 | 9.355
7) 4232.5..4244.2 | 8.602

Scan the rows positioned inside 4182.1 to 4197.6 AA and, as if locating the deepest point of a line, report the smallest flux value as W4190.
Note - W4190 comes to 6.865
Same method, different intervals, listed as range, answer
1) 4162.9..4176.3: 6.505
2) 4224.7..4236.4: 6.328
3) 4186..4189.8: 7.926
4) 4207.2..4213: 7.71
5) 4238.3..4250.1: 7.339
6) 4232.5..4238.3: 7.776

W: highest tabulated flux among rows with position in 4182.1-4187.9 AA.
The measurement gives 7.926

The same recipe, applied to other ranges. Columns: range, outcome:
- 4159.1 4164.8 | 8.644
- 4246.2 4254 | 9.474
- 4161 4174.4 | 9.33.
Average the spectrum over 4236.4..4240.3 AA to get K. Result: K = 8.11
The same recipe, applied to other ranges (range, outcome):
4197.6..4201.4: 8.49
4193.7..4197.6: 8.2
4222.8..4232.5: 7.44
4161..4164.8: 8.03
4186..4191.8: 8.32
